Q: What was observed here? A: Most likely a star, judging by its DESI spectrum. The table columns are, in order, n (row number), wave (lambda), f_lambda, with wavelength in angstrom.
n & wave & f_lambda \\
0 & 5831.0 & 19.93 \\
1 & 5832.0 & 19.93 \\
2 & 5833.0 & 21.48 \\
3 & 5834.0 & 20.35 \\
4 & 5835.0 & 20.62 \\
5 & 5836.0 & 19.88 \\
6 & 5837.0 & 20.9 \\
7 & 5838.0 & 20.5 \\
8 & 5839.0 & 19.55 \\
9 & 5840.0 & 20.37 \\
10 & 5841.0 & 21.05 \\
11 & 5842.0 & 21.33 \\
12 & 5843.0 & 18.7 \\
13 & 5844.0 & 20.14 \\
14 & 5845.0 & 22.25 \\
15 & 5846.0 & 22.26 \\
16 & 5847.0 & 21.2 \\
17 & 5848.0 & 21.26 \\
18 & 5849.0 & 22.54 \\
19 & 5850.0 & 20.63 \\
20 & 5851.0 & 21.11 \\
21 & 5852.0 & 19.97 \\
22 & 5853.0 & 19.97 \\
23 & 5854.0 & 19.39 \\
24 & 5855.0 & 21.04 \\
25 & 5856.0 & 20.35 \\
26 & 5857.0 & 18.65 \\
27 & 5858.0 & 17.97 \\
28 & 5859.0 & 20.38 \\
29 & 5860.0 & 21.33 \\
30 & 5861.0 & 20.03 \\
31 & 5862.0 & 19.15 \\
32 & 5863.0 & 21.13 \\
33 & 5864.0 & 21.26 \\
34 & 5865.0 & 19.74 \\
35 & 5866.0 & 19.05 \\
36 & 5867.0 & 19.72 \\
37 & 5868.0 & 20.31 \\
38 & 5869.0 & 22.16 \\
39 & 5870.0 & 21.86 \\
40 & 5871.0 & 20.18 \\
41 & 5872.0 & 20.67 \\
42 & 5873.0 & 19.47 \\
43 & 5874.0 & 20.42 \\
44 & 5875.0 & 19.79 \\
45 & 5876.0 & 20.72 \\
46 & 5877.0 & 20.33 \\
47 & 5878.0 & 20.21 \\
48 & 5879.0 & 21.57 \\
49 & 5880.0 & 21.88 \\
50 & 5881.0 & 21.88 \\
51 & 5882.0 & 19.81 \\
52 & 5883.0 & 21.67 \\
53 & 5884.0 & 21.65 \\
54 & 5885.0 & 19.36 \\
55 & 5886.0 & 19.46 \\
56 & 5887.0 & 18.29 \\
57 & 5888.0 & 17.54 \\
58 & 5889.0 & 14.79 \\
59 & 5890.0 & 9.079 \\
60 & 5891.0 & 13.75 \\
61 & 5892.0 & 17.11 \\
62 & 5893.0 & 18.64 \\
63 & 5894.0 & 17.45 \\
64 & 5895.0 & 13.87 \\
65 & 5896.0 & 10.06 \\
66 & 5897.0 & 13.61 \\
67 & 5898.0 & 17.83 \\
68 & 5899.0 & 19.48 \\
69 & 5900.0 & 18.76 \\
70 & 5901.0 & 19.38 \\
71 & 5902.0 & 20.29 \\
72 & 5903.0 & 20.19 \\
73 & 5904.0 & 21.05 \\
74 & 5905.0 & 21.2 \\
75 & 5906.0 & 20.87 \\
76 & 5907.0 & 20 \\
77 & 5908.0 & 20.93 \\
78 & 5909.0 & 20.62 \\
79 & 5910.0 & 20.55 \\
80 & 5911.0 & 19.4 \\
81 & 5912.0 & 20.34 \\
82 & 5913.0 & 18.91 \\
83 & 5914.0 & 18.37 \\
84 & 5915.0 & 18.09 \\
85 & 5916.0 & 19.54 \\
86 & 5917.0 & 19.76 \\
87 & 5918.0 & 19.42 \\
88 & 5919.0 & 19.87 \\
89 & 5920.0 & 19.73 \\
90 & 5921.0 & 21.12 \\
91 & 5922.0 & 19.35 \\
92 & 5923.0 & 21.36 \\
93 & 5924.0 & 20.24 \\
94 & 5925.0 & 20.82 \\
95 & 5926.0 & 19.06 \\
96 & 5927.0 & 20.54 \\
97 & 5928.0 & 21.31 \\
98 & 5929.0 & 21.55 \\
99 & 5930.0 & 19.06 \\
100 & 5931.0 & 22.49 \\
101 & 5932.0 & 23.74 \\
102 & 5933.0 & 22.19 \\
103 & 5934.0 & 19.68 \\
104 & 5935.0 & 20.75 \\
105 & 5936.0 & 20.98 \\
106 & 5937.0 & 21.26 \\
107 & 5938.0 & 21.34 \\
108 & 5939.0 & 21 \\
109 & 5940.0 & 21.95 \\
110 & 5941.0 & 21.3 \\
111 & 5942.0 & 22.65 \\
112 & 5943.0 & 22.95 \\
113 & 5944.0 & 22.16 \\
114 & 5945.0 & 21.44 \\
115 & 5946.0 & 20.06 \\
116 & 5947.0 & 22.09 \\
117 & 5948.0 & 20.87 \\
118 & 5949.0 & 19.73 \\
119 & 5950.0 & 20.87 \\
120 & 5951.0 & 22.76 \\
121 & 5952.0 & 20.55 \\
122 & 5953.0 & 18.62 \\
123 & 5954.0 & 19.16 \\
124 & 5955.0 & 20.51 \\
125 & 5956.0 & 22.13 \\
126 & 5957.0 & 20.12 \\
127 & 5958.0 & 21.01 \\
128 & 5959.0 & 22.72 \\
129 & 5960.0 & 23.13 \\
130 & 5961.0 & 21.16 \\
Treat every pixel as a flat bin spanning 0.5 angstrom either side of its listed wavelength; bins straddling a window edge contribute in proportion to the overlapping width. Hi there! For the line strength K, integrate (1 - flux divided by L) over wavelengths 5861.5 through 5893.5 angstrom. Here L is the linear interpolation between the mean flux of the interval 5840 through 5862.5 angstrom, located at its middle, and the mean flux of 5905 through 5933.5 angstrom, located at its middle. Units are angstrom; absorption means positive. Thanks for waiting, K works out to 1.5 angstrom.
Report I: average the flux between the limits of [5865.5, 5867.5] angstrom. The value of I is 19.4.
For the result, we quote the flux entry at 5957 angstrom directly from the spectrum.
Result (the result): 20.12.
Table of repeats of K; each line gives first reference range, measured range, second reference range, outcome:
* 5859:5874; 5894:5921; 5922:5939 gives 2.39 angstrom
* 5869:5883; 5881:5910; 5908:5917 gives 2.75 angstrom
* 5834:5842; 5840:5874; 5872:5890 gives -0.65 angstrom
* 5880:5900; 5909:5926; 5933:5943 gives -0.17 angstrom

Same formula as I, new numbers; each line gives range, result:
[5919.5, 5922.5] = 20.1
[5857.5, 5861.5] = 19.9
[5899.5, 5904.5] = 19.9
